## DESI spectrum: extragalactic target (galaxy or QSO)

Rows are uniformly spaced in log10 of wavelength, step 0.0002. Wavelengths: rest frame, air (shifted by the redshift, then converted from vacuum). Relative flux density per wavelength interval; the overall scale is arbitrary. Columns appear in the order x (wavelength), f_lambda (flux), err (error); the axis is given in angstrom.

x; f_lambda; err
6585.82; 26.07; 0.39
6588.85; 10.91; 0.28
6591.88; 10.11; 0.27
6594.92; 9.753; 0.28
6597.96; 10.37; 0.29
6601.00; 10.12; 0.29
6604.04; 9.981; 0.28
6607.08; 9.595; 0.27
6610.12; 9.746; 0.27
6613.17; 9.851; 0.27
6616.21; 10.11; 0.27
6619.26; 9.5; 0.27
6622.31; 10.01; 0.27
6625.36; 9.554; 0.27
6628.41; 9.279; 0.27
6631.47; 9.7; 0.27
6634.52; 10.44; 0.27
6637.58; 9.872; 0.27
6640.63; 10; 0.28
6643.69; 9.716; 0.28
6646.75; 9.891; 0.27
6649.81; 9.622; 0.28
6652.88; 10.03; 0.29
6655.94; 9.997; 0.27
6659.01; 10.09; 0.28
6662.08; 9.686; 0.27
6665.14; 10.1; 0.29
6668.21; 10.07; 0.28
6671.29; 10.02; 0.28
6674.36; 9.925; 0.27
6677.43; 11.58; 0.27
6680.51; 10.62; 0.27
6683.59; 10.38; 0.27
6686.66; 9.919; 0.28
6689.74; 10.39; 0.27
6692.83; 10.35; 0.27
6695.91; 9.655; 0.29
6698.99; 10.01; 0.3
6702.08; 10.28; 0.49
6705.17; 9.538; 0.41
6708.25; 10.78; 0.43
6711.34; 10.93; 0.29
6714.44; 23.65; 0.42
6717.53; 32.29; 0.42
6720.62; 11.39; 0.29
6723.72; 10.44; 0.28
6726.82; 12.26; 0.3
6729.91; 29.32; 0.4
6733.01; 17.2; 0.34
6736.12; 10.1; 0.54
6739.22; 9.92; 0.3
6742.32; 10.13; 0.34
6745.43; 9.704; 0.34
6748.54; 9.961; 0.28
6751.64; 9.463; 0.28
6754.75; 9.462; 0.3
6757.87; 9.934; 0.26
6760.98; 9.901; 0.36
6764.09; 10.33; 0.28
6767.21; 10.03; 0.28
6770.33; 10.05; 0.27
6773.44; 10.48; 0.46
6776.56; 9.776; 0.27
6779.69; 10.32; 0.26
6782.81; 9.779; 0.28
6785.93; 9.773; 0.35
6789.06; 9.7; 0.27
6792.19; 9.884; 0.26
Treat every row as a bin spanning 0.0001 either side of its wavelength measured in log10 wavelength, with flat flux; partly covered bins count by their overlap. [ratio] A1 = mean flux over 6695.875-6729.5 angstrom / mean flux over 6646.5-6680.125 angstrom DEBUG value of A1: 1.4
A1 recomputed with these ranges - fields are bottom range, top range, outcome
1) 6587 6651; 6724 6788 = 1.14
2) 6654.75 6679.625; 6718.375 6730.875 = 1.58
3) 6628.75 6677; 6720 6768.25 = 1.19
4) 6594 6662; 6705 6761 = 1.39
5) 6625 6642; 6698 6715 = 1.22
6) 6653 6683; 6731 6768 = 1.05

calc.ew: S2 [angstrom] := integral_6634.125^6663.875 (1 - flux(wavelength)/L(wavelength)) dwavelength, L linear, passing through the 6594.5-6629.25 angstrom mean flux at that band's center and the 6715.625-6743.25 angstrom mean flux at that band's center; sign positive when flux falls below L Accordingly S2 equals 4.7 angstrom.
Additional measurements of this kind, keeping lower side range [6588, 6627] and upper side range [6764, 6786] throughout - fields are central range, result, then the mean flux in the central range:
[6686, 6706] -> -0.06 angstrom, 10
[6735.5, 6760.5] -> 0.56 angstrom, 9.83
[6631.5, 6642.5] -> -0.07 angstrom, 10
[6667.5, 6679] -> -0.49 angstrom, 10.4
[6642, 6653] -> 0.21 angstrom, 9.78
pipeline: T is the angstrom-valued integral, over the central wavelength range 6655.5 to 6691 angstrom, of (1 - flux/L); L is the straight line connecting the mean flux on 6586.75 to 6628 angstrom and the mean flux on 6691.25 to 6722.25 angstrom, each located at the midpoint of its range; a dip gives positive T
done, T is 6.7 angstrom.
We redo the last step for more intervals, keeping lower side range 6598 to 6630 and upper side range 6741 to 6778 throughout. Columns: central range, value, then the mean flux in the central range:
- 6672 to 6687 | -0.98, 10.5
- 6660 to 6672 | -0.15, 9.97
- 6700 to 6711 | -0.43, 10.3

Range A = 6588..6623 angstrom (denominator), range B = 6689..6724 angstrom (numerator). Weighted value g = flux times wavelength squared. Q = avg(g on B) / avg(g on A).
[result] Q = 1.39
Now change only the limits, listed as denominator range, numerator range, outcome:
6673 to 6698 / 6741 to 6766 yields 0.97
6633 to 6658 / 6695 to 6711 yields 1.04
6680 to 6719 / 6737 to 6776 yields 0.78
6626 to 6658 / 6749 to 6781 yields 1.05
